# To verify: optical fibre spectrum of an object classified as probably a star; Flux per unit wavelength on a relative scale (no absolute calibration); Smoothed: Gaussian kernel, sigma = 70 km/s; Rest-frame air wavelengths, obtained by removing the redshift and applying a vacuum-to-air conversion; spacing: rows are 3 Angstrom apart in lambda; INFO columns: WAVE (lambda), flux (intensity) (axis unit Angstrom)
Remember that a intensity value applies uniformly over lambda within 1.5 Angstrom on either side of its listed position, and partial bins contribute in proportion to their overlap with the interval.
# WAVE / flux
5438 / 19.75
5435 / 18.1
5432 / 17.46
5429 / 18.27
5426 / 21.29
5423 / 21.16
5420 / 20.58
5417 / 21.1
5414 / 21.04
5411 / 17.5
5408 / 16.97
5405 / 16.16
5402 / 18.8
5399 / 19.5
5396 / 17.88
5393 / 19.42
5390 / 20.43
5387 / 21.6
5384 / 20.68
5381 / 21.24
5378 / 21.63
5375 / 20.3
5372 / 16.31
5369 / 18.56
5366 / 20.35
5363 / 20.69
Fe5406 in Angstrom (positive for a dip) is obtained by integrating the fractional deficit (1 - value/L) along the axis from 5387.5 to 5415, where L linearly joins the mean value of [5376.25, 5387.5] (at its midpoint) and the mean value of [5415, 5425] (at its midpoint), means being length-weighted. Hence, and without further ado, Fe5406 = 3.13 Angstrom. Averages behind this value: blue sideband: 21.2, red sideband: 21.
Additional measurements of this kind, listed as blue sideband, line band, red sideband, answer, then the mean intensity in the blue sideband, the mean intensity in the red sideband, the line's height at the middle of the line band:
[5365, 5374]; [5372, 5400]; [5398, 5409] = -3.1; 18.4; 17.8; 18.1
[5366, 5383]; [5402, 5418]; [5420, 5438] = 0.8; 19.7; 19.4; 19.5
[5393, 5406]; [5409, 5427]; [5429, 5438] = -2.1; 18.3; 18.2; 18.2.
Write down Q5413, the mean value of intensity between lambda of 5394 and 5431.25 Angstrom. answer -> 19.2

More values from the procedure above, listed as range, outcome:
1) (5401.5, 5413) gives 17.4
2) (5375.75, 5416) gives 19.5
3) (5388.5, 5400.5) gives 19.3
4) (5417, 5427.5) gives 21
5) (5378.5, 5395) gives 20.6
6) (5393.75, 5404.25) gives 18.6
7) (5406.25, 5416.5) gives 18.7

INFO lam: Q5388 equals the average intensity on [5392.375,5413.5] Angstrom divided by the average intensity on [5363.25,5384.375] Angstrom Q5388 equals 0.91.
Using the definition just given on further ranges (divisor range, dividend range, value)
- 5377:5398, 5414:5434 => 0.98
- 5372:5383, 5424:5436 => 0.93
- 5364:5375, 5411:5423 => 1.09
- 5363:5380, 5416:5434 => 1.02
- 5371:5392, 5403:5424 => 0.94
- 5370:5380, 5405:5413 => 0.89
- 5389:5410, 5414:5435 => 1.08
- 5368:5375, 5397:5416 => 1.02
